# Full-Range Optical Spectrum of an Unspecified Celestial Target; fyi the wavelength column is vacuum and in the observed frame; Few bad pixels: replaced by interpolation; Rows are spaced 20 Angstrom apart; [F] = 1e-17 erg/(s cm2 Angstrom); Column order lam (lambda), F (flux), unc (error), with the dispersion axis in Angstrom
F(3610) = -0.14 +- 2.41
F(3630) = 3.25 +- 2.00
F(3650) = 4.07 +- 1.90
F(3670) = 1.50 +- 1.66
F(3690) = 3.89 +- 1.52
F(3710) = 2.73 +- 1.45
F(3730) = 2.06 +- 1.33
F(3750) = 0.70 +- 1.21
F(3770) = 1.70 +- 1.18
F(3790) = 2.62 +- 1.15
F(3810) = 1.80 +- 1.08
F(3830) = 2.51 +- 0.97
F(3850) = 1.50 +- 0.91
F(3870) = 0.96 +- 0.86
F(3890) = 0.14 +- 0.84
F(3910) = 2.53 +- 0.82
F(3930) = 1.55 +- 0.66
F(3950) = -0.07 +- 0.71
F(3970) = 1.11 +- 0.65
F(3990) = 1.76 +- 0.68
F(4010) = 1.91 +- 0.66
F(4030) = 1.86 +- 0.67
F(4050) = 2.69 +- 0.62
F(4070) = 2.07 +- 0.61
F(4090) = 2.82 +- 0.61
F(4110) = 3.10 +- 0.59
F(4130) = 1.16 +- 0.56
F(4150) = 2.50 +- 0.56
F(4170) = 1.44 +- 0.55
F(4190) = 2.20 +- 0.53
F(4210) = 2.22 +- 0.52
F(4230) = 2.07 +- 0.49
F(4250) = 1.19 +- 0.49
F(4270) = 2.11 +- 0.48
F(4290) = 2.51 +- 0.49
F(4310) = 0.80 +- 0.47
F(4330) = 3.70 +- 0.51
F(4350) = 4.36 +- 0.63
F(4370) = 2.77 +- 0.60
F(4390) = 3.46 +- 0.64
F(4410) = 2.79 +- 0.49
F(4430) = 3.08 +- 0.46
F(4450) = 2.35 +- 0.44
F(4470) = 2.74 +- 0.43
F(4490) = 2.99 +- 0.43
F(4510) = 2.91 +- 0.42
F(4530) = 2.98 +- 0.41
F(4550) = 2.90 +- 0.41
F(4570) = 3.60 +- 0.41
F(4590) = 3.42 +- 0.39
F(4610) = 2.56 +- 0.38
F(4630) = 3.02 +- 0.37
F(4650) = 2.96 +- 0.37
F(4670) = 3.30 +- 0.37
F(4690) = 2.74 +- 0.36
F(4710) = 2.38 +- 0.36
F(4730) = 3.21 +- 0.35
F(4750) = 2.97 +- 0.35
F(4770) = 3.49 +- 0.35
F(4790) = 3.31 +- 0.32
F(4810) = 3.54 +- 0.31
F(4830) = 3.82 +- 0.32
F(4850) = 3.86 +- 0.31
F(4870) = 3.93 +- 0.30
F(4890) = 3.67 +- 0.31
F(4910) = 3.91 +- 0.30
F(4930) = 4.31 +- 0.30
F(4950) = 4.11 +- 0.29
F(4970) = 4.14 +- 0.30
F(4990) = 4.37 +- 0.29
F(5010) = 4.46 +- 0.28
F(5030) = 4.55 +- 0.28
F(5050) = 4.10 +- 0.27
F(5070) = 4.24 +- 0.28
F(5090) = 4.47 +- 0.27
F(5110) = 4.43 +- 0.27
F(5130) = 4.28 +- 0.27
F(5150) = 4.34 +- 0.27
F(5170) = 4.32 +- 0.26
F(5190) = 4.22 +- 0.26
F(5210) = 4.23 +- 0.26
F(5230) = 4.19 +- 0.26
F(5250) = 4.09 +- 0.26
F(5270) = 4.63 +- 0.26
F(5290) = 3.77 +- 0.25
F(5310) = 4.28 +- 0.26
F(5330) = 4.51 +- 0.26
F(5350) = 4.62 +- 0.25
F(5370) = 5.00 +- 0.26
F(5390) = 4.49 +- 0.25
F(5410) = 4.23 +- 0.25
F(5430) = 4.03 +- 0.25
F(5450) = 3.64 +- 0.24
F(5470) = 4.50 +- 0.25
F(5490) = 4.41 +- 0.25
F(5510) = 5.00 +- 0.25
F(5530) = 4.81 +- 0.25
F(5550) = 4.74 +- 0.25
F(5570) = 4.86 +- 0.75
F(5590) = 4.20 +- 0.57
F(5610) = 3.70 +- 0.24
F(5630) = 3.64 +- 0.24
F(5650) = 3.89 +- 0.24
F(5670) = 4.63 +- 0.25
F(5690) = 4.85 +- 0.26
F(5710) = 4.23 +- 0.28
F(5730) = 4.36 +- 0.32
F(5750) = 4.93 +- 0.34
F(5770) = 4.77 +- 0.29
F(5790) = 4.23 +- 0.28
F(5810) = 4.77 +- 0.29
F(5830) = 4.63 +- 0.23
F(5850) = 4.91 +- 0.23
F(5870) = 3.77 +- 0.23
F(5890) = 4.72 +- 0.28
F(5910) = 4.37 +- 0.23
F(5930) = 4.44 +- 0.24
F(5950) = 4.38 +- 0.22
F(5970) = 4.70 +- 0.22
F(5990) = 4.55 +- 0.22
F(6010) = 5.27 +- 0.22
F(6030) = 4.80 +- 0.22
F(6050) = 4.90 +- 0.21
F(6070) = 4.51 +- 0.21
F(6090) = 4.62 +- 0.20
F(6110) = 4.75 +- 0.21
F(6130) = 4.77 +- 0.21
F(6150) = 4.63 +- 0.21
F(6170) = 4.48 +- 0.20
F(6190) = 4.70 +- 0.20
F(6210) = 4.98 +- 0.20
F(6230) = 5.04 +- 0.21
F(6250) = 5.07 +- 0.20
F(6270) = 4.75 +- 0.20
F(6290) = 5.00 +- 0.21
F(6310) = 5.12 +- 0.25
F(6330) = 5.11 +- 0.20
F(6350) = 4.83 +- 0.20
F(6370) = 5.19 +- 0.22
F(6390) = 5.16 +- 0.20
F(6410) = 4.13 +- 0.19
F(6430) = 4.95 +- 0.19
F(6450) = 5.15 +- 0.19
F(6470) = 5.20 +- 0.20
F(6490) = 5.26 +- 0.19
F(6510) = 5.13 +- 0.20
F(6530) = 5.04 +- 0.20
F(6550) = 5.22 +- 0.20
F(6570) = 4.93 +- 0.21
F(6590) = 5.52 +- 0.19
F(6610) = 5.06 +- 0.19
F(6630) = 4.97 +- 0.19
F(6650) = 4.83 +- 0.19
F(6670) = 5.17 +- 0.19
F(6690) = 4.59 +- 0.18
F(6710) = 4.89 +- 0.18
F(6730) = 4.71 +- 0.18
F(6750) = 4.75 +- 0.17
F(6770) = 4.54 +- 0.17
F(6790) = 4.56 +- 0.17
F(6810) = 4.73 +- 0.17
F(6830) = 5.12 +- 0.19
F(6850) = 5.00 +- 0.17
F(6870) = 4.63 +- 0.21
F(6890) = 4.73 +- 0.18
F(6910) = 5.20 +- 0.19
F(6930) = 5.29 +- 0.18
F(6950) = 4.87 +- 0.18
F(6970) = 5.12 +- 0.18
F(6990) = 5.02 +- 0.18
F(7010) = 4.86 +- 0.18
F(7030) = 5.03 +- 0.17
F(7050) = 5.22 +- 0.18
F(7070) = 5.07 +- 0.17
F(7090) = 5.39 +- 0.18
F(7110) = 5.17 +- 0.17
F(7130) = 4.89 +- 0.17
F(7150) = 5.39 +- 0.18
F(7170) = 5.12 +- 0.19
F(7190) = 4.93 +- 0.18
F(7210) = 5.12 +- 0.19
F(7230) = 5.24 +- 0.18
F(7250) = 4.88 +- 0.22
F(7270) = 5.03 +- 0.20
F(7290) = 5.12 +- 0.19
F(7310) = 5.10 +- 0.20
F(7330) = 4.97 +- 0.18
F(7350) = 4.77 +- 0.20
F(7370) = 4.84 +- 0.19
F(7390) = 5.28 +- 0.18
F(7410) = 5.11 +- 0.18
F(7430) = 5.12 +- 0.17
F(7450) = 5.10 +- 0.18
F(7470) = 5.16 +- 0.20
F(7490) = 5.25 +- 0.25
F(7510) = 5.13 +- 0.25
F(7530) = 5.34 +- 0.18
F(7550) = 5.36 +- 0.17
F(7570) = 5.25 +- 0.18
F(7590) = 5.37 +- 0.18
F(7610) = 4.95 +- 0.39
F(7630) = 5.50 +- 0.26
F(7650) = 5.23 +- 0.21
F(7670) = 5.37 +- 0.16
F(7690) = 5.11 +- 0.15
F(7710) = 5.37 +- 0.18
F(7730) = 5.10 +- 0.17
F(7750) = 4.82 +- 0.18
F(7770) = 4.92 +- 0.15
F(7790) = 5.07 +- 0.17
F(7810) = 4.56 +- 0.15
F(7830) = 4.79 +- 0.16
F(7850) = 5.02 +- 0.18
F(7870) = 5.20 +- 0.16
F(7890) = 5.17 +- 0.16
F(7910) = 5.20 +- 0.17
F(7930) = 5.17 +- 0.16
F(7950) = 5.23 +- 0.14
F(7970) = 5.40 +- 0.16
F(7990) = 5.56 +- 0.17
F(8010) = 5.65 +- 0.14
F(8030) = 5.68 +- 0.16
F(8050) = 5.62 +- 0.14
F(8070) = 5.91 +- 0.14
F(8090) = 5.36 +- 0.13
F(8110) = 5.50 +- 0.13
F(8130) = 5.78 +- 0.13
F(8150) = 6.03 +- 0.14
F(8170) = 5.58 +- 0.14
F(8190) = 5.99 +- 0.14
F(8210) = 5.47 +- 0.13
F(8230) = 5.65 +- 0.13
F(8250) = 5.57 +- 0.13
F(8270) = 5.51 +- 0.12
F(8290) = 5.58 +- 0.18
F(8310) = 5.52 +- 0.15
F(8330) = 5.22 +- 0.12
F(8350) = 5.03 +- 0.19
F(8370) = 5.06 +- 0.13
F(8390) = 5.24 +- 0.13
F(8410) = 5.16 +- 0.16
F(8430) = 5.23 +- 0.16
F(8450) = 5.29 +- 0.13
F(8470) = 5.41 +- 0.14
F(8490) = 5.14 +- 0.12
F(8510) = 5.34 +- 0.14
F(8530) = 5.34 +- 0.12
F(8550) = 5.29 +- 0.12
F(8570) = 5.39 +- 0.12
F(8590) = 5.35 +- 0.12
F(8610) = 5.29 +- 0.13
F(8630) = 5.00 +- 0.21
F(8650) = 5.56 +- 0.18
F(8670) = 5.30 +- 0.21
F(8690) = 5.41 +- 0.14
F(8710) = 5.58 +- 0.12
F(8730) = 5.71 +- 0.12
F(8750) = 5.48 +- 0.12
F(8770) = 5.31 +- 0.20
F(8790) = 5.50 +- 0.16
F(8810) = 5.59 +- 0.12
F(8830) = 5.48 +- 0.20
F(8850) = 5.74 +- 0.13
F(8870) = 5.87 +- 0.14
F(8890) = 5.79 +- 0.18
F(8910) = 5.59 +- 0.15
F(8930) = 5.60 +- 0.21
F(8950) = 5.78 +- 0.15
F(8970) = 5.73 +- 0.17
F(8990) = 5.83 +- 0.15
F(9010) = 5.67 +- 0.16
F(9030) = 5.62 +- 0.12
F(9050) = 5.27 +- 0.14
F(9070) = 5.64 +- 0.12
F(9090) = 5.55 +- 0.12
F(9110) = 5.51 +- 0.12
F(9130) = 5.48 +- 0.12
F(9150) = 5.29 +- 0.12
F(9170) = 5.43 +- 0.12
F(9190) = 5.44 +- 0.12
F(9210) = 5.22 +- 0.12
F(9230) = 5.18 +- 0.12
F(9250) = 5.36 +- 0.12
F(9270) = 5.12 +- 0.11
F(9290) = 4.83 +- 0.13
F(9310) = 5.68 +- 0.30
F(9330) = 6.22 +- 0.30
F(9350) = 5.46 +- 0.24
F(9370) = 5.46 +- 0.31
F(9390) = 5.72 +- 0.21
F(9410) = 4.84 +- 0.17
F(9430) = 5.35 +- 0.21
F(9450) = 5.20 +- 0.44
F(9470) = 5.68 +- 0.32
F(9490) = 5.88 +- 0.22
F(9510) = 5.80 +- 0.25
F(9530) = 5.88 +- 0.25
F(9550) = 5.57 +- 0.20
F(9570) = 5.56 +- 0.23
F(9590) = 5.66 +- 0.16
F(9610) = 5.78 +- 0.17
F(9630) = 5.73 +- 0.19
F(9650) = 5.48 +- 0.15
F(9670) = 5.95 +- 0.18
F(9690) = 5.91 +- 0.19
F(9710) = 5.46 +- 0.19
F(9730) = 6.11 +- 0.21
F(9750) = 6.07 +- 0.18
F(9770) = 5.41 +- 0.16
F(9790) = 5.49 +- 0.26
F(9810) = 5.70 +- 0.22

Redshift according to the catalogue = 0.09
